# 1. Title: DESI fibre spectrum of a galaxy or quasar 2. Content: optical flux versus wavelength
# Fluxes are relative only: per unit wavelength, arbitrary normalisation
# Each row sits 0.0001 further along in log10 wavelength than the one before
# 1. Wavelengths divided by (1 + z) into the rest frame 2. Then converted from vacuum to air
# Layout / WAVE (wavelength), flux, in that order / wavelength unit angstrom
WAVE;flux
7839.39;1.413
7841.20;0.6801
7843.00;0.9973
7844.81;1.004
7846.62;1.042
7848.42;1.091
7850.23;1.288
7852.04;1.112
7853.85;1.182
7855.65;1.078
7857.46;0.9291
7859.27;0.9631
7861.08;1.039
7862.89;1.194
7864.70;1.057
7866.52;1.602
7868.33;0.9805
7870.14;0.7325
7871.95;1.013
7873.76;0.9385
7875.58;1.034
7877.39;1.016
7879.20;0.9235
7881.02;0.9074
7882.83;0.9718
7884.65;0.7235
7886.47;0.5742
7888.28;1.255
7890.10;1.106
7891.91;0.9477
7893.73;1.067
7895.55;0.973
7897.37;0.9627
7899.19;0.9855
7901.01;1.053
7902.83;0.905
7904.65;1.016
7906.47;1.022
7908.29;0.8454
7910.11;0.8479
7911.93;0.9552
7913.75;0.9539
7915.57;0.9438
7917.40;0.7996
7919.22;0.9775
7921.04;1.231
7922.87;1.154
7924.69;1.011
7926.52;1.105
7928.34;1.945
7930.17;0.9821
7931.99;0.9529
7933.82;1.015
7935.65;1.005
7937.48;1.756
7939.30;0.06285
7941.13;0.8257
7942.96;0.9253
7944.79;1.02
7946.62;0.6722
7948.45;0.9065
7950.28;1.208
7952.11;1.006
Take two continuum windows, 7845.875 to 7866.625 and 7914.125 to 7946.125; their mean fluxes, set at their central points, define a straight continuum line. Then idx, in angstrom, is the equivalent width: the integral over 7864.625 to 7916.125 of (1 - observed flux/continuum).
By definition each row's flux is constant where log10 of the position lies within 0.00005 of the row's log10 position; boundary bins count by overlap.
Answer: 4.9 angstrom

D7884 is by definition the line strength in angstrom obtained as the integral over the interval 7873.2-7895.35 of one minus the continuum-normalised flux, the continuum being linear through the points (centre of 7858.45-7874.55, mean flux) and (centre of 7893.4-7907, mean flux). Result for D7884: 1.5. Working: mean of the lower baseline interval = 1.06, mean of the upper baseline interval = 0.994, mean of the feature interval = 0.956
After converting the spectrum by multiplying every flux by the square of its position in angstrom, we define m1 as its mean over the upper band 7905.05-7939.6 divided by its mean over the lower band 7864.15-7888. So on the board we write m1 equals 1.1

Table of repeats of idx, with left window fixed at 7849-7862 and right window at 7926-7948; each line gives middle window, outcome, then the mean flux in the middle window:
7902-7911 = 1.0 angstrom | 0.928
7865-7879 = 0.4 angstrom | 1.04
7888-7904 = 0.5 angstrom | 1.02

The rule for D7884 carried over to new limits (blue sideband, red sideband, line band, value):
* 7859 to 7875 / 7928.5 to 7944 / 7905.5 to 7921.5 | 1.1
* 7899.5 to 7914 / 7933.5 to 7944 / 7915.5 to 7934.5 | -3.5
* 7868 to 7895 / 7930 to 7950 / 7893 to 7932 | -4.1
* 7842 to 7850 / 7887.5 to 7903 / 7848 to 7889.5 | 0.7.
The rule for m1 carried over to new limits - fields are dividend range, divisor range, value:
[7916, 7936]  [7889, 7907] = 1.11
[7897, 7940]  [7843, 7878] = 0.98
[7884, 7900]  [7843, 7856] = 0.87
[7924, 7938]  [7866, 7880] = 1.21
